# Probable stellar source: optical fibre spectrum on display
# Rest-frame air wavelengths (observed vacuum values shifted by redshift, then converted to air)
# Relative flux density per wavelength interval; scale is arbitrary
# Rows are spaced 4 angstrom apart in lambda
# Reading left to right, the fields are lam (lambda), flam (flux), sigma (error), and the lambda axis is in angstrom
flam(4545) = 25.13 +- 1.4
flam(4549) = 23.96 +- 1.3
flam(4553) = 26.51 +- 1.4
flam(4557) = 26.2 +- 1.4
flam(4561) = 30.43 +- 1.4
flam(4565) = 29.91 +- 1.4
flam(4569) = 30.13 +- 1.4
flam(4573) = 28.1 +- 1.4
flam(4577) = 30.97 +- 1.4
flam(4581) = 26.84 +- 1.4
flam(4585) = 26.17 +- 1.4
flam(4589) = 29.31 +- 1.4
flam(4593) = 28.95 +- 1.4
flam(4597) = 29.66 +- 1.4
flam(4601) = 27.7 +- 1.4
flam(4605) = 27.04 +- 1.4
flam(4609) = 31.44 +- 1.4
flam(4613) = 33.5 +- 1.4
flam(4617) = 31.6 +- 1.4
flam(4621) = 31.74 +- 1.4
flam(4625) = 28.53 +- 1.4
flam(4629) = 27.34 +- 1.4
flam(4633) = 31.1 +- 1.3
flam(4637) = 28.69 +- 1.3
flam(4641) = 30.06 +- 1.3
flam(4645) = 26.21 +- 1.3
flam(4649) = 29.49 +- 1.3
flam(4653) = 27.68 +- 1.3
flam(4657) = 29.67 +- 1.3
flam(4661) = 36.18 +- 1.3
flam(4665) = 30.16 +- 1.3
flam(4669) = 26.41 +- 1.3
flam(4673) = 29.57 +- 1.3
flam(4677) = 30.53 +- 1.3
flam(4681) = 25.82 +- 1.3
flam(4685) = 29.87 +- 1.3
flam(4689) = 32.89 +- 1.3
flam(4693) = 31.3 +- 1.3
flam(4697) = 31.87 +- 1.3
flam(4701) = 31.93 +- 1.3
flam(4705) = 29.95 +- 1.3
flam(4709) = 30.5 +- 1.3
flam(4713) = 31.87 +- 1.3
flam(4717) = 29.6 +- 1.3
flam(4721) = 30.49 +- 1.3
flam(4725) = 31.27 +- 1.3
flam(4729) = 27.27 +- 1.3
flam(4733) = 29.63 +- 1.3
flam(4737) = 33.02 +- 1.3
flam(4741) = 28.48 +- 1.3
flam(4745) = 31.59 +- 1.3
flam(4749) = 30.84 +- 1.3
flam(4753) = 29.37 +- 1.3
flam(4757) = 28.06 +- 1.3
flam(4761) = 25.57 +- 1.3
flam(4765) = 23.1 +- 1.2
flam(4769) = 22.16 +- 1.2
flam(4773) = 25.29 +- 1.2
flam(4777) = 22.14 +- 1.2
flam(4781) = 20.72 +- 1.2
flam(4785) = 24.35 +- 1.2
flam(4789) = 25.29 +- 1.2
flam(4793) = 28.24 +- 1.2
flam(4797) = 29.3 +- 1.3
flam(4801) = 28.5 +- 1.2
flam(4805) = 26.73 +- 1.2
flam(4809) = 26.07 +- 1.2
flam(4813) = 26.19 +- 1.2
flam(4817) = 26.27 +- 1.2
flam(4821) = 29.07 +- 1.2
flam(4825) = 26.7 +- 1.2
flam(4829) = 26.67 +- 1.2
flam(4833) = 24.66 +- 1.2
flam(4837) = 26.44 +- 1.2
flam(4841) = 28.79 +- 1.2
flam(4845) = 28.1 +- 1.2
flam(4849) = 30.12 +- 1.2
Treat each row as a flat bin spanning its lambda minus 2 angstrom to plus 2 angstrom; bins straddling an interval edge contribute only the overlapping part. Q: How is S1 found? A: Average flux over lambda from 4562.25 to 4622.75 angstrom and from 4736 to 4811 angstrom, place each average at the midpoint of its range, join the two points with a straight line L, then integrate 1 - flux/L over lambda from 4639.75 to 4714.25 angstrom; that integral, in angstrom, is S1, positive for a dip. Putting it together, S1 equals -5.0 angstrom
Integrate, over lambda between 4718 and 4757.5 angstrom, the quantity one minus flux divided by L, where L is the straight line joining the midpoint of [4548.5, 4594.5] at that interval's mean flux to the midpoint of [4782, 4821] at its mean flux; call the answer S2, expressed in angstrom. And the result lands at -4.2 angstrom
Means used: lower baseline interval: 28.3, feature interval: 30.1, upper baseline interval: 26.7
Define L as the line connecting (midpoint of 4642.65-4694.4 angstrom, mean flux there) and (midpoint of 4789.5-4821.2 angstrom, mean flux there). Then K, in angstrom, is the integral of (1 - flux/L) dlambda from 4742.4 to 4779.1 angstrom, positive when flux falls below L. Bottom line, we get 2.2 angstrom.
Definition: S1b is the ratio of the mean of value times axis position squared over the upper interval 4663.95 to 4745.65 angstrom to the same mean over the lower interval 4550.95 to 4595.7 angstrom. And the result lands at 1.12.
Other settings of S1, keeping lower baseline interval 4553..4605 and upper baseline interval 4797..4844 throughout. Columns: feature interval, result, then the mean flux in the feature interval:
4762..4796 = 4.0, 24.1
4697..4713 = -1.9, 31.1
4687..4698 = -1.7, 32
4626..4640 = -0.4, 29.1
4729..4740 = -1.1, 30.3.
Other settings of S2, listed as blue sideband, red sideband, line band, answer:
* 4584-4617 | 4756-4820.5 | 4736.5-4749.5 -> -2.1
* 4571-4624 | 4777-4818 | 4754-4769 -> 0.7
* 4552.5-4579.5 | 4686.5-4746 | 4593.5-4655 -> 0.5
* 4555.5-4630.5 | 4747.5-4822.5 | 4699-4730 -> -3.6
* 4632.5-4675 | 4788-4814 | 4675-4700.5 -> -1.3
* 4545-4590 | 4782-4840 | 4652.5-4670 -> -1.9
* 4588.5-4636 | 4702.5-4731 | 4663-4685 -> 1.0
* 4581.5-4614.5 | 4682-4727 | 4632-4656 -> 0.8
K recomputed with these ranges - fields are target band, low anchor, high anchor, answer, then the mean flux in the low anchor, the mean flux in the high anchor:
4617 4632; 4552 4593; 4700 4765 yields -0.4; 28.5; 29.7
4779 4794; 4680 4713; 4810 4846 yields 2.0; 30.7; 26.9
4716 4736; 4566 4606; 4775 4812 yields -2.4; 28.6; 25.7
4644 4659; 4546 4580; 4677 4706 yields 0.7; 28.1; 30.5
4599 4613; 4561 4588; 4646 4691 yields -0.1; 28.8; 29.8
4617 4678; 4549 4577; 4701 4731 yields -0.4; 28.4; 30.3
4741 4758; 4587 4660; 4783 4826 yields -1.3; 29.5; 27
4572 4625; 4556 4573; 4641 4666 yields 0.1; 29.2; 29.9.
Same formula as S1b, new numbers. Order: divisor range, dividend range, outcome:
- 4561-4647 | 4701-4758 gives 1.09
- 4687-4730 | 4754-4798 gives 0.83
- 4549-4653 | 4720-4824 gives 1.01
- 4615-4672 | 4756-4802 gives 0.90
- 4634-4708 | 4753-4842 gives 0.92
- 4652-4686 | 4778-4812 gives 0.93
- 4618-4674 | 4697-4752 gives 1.07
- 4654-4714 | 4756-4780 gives 0.82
